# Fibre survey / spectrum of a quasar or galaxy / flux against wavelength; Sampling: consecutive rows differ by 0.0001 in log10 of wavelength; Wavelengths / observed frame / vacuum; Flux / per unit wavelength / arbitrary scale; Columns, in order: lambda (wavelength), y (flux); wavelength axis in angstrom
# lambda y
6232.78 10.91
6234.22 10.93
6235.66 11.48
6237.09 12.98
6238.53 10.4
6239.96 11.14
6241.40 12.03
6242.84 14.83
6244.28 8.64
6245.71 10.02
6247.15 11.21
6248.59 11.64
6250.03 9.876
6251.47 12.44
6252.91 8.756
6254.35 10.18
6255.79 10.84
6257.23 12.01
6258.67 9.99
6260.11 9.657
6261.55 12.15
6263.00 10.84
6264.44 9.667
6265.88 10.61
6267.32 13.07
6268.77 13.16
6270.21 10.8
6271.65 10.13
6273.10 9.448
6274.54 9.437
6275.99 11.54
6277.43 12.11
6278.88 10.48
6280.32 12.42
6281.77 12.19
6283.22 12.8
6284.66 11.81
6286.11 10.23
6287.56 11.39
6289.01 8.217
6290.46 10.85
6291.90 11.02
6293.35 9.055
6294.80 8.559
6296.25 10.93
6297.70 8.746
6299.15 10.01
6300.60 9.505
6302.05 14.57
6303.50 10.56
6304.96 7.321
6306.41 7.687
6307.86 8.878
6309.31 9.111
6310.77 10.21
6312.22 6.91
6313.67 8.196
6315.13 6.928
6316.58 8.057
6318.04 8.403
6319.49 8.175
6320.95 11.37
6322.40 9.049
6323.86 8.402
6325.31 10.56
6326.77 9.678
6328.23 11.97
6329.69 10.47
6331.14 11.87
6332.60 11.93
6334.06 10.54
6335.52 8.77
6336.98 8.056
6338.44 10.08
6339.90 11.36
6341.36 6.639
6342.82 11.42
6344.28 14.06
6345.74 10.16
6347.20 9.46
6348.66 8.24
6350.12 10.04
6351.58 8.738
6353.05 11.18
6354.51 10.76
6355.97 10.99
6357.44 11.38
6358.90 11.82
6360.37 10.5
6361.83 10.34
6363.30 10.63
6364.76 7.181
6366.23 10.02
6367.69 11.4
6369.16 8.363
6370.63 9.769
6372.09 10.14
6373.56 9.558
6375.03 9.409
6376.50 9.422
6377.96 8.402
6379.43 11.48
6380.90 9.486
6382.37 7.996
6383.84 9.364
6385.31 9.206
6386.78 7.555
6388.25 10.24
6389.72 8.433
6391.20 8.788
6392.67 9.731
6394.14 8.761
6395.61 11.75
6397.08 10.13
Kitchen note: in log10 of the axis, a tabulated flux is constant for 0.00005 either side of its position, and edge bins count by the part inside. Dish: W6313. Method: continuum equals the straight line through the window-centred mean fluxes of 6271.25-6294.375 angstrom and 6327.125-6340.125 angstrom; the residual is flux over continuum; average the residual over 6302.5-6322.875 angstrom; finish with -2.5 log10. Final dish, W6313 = 0.216 mag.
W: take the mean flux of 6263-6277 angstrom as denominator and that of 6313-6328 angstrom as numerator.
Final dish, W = 0.8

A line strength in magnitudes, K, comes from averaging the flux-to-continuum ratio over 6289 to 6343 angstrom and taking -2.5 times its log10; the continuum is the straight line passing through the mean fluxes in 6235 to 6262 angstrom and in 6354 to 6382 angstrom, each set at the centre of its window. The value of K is 0.10 mag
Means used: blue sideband 11.1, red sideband 10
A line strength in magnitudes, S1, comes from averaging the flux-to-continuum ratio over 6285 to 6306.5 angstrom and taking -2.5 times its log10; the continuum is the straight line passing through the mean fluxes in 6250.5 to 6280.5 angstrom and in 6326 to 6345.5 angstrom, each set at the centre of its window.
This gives 0.08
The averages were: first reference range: 10.9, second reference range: 10.5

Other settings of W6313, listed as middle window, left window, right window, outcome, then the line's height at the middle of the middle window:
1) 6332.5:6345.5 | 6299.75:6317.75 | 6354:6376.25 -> -0.069 mag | 9.6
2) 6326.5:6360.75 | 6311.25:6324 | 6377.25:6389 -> -0.192 mag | 8.74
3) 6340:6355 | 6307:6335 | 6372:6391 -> -0.082 mag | 9.38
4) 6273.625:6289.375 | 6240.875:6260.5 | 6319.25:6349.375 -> -0.059 mag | 10.6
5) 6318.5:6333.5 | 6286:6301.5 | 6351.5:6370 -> -0.023 mag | 10.1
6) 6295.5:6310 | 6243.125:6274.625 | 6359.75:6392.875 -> 0.058 mag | 10.3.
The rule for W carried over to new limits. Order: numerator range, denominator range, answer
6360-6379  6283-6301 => 0.95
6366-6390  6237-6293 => 0.86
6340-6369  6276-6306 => 0.96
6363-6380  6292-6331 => 1.02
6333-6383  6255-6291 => 0.90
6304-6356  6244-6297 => 0.89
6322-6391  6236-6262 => 0.90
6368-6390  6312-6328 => 1.05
